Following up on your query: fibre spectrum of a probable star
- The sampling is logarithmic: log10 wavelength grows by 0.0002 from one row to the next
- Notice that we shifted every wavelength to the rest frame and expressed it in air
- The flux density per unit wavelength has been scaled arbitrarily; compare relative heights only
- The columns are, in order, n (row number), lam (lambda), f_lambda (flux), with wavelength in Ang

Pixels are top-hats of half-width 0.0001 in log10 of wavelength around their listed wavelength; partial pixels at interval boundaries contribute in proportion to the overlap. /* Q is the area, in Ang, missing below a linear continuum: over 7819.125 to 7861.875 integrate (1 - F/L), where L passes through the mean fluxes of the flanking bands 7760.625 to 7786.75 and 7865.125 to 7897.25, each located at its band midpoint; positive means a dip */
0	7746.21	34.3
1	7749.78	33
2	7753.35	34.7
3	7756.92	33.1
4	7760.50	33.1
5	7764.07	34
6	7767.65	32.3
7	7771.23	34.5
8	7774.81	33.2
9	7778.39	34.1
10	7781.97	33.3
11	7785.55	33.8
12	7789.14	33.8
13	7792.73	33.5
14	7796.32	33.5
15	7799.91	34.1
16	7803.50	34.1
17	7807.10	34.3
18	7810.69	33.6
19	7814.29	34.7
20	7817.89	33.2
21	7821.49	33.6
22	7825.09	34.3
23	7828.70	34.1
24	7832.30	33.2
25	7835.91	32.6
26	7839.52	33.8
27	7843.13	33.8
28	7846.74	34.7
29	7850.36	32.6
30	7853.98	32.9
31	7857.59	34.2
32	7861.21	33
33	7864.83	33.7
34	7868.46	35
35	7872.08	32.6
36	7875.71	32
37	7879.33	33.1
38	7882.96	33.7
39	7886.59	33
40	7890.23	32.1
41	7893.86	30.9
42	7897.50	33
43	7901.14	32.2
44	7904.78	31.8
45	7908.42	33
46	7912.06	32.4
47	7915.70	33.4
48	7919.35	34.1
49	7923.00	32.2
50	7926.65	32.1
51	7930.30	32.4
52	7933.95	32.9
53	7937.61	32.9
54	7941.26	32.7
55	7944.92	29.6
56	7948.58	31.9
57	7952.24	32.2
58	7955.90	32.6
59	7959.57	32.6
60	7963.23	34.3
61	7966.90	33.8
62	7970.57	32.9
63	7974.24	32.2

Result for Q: -0.6 Ang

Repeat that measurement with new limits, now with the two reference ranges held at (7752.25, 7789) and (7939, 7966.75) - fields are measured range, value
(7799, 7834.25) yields -0.7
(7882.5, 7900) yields 0.2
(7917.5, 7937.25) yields -0.1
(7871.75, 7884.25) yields 0.0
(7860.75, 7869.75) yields -0.3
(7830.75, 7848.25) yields -0.2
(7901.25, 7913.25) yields 0.1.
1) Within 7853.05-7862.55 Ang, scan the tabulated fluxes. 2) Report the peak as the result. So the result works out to 34.2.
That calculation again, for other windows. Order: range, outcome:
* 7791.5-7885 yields 35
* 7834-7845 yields 33.8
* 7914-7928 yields 34.1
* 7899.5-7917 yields 33.4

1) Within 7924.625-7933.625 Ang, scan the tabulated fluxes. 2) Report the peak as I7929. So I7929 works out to 32.4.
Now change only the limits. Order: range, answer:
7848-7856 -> 32.9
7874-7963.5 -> 34.3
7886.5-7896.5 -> 33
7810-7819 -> 34.7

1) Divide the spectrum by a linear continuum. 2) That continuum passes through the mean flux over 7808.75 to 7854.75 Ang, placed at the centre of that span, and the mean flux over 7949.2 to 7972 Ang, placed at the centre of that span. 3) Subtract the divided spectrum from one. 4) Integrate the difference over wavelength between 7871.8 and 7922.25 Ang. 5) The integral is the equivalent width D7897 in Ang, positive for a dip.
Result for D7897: 1.0 Ang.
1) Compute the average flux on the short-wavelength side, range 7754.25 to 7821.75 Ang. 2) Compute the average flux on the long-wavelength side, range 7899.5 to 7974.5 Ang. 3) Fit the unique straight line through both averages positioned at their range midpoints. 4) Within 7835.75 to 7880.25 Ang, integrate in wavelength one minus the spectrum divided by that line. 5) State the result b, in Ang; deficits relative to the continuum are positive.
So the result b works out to -0.33 Ang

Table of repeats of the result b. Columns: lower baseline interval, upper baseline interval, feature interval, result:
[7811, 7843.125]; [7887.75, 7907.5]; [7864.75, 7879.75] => -0.3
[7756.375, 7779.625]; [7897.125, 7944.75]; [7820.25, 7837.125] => -0.2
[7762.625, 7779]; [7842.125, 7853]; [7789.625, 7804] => -0.1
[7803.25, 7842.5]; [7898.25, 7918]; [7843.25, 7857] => -0.1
